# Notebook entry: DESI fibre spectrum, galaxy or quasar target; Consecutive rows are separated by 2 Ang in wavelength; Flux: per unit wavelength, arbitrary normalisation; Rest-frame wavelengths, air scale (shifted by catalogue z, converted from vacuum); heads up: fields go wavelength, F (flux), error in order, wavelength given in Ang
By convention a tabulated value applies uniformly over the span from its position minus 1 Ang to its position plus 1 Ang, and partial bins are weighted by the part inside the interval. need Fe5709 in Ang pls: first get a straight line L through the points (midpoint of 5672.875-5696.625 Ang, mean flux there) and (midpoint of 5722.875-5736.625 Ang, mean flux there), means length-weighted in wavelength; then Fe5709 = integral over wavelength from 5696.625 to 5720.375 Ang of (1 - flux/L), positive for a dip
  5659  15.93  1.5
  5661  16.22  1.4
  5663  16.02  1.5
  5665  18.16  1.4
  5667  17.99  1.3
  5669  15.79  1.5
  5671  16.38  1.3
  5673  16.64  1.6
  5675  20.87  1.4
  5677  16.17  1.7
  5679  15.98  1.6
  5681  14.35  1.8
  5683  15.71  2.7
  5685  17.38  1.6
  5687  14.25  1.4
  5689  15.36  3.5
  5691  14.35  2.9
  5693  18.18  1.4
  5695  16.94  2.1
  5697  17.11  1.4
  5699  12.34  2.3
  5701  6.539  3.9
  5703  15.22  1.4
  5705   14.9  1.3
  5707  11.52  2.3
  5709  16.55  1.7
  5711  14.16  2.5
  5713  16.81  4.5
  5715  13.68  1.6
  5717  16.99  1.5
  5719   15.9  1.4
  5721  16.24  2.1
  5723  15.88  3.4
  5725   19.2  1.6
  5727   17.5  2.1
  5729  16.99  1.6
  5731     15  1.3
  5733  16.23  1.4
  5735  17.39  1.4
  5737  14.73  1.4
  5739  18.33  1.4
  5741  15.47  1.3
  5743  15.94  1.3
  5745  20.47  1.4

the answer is 3.4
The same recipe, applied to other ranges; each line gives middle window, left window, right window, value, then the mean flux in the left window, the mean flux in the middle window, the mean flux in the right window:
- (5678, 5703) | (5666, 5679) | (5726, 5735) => 3.1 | 17.2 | 14.9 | 16.5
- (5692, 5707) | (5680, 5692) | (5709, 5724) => 1.1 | 15.2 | 14.3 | 15.7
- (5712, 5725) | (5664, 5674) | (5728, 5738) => 0.1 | 17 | 16.2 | 16.1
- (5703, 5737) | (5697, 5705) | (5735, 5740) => -2.8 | 12.5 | 15.9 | 16.7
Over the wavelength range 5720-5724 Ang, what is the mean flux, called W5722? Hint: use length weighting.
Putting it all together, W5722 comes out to 16.1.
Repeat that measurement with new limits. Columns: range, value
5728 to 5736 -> 16.4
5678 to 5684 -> 15.3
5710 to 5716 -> 14.9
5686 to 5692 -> 14.7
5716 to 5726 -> 16.8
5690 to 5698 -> 16.6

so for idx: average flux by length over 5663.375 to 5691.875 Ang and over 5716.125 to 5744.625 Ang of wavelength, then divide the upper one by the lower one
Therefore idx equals 1.02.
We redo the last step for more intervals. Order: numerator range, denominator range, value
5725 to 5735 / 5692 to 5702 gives 1.18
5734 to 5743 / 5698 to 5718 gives 1.18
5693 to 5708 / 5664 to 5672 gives 0.81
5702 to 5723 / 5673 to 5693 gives 0.94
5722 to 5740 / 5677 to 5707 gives 1.13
